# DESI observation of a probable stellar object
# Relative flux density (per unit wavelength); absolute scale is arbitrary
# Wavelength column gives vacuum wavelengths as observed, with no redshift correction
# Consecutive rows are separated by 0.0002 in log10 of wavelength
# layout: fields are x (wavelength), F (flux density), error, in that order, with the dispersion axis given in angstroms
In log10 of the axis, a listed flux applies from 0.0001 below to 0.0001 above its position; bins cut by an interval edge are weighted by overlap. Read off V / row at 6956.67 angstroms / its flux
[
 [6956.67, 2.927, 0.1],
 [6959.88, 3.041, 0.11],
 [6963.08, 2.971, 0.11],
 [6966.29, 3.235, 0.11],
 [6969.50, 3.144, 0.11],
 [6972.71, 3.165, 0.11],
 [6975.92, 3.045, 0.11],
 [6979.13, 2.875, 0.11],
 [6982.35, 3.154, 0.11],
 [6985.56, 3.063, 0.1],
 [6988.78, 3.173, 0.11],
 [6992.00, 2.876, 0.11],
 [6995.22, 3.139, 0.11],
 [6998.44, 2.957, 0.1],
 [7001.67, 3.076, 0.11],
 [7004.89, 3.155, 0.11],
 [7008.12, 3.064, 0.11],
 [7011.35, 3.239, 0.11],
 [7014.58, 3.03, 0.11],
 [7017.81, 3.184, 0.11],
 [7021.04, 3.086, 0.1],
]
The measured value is 2.927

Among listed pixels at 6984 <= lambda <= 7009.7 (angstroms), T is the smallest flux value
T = 2.876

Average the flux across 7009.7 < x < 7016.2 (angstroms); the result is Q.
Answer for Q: 3.13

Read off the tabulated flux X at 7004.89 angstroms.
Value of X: 3.155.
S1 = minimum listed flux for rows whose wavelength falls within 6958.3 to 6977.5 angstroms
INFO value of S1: 2.971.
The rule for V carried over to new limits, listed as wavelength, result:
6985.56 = 3.063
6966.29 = 3.235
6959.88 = 3.041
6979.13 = 2.875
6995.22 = 3.139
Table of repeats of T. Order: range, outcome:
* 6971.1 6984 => 2.875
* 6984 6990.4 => 3.063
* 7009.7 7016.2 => 3.03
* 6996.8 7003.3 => 2.957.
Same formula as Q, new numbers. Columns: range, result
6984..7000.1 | 3.04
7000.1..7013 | 3.13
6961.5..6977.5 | 3.11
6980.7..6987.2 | 3.11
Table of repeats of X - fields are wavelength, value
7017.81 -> 3.184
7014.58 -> 3.03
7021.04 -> 3.086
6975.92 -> 3.045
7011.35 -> 3.239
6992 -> 2.876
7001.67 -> 3.076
